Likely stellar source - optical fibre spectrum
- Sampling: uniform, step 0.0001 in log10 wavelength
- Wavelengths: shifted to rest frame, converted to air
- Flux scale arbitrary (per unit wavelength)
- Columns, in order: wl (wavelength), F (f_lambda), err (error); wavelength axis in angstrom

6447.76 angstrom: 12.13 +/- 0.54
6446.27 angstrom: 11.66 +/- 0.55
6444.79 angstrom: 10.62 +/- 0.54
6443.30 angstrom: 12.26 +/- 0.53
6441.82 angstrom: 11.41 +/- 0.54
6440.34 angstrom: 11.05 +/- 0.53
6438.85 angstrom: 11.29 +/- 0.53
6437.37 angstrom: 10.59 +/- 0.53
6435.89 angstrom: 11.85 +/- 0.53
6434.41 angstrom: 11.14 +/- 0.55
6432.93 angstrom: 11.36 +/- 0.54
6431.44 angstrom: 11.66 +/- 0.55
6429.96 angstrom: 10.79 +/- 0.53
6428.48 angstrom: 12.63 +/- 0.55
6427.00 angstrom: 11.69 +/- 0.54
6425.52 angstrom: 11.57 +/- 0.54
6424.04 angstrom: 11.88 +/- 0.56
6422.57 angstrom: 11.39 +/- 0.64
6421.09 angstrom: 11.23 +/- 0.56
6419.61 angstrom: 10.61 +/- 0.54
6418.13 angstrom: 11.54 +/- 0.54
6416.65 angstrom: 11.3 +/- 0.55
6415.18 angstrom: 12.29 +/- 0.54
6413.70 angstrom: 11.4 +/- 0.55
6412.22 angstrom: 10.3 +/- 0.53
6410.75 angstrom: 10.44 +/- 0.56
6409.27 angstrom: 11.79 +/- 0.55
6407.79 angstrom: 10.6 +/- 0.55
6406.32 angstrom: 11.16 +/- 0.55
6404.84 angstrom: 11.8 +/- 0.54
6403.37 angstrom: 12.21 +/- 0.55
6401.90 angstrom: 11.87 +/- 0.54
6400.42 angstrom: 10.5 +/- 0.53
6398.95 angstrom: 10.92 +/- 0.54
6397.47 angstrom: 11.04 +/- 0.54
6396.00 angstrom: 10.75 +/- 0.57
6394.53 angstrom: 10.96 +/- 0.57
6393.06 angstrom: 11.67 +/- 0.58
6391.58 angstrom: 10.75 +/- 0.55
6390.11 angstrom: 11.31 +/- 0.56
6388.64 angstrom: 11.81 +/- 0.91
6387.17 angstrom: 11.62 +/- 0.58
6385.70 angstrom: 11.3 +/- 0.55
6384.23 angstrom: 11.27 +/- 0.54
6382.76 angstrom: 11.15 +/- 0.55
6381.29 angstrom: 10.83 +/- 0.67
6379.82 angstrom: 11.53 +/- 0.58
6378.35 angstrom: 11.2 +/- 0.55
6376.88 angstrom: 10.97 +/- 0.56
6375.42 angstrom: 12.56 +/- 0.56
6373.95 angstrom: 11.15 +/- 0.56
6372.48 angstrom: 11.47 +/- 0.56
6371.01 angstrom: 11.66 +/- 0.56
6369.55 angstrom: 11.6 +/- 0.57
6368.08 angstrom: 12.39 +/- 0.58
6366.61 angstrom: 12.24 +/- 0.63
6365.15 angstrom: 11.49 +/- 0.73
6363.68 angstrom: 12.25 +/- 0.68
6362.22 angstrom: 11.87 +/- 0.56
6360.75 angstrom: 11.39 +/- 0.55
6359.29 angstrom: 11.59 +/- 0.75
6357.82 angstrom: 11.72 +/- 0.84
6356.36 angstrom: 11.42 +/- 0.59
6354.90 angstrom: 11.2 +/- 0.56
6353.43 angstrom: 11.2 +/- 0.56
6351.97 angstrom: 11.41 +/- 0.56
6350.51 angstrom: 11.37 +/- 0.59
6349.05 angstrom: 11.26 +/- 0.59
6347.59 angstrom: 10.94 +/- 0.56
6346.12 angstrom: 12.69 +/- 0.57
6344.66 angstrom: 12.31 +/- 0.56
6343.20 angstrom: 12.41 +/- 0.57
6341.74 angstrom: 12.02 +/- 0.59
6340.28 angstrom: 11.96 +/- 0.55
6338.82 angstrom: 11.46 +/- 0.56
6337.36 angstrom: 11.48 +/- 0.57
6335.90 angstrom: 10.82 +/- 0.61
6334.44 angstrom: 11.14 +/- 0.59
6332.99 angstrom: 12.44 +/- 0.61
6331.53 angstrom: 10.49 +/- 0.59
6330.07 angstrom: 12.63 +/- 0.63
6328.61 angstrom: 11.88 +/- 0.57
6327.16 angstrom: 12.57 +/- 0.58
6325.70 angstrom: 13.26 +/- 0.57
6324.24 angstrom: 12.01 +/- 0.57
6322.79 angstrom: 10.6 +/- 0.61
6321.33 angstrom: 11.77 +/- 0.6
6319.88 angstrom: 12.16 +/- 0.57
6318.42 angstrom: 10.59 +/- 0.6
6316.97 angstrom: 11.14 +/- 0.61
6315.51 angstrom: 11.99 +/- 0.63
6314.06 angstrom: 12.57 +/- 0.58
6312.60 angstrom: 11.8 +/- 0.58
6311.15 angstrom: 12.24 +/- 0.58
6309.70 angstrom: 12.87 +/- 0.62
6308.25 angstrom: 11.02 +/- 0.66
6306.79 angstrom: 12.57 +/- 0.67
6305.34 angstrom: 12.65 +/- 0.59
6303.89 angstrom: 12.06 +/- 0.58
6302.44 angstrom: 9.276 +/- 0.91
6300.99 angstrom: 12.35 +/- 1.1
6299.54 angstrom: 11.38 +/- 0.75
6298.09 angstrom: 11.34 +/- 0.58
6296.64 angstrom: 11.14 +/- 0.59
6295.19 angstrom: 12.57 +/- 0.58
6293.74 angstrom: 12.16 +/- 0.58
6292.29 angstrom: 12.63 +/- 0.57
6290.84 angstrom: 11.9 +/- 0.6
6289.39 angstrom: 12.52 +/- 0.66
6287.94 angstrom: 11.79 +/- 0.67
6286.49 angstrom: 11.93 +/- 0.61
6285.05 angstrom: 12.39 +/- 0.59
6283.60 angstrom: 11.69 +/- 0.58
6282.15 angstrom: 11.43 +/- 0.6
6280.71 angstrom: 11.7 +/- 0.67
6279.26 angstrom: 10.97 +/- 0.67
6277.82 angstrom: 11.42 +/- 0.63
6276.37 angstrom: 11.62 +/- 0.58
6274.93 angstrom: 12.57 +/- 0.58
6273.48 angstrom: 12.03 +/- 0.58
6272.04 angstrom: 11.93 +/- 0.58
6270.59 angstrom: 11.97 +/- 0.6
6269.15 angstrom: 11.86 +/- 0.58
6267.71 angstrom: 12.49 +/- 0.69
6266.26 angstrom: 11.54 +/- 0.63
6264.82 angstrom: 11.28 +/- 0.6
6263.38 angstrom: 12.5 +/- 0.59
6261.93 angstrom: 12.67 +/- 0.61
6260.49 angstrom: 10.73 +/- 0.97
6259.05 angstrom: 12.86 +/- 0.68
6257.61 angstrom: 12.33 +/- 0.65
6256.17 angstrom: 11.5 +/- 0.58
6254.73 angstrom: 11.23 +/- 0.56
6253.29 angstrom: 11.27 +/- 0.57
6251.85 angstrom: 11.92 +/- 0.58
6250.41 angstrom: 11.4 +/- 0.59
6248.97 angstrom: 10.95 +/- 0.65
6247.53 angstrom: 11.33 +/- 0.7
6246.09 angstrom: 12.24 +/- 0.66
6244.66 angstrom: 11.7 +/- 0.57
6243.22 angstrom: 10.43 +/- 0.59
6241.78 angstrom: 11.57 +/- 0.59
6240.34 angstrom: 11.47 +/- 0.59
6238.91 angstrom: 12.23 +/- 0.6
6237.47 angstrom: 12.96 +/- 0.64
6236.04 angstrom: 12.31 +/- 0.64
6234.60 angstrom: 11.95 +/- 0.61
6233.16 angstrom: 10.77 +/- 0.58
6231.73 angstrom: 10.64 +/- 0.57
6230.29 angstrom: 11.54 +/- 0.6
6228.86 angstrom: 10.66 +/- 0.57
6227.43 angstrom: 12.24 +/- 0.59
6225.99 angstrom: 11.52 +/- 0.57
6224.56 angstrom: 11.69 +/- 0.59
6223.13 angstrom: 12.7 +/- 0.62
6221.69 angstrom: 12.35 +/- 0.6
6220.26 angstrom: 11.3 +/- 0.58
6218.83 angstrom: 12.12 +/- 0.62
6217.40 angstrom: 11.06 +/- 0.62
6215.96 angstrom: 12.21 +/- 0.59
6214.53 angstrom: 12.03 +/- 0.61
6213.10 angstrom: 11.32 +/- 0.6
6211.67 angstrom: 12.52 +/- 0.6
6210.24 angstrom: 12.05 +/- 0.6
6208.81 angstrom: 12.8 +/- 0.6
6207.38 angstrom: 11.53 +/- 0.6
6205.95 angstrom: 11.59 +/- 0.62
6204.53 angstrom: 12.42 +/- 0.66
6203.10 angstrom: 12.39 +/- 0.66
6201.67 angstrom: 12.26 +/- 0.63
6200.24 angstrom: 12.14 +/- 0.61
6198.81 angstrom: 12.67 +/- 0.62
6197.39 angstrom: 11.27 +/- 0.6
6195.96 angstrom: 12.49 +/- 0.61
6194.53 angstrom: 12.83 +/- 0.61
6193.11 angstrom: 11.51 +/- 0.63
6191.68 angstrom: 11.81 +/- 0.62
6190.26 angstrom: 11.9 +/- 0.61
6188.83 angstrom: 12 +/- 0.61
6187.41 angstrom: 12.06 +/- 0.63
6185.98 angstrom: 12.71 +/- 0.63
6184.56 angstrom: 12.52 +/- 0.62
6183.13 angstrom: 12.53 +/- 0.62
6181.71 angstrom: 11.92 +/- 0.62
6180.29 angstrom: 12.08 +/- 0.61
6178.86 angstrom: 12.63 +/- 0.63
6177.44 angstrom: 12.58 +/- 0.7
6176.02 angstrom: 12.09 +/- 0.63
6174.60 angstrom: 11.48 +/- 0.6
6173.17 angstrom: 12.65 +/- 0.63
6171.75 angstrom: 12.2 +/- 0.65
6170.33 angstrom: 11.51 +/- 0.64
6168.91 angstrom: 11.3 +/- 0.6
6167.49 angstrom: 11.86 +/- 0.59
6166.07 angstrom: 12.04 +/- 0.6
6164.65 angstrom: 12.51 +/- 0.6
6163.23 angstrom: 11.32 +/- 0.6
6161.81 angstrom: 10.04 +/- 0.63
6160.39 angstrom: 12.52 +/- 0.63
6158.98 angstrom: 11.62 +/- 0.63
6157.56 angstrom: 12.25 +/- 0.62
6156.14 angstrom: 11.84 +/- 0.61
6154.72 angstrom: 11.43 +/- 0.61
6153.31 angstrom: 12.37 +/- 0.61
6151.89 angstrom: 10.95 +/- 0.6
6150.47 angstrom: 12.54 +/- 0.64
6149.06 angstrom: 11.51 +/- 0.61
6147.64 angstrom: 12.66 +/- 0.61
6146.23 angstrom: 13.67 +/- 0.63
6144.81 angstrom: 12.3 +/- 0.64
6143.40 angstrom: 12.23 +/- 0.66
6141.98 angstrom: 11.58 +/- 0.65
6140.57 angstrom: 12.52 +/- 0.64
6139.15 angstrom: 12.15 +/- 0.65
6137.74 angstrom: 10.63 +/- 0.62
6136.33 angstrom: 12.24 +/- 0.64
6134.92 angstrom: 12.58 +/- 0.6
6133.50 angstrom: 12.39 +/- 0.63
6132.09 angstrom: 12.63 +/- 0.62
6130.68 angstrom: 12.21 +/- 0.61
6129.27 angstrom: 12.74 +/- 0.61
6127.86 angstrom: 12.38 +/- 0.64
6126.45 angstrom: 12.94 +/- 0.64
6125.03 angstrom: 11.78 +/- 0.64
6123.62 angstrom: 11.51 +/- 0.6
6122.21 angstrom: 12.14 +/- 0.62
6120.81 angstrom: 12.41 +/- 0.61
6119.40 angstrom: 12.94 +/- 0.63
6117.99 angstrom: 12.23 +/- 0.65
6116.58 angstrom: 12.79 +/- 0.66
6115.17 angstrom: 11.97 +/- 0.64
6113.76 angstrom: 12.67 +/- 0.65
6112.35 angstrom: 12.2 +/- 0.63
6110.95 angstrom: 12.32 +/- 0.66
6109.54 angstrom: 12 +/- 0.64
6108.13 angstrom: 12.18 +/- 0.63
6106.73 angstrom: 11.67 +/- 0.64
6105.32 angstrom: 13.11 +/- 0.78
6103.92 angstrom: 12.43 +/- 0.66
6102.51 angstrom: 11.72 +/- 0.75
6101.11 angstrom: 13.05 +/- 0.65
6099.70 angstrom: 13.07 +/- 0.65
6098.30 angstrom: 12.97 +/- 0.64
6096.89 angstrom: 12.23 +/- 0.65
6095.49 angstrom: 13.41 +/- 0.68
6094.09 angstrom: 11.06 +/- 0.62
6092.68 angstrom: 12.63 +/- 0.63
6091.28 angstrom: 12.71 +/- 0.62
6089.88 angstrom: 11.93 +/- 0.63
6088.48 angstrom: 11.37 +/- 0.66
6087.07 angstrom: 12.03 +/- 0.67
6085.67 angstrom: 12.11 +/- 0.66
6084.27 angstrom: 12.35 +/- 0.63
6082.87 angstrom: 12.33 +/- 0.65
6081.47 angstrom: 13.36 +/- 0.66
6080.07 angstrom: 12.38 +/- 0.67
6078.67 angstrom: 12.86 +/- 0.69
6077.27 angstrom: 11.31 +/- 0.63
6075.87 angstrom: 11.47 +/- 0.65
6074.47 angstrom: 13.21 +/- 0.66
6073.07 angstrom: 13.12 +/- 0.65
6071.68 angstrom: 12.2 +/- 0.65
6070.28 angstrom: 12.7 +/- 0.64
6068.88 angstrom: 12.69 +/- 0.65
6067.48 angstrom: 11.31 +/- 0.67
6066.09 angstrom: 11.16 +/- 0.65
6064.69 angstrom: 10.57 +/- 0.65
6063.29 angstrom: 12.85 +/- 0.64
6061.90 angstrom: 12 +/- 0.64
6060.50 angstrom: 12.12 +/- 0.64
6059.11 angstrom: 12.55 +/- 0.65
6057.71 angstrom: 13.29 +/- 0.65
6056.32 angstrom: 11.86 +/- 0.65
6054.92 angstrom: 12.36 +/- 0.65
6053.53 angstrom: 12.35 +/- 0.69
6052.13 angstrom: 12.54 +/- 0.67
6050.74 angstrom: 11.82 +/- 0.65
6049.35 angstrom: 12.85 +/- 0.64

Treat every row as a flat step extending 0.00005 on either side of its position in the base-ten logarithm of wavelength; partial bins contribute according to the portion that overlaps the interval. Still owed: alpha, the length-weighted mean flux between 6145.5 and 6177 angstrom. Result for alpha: 11.9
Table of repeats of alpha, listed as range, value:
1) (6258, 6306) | 11.9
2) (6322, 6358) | 11.7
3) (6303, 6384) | 11.7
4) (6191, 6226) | 12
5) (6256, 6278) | 12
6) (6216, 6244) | 11.7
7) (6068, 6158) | 12.3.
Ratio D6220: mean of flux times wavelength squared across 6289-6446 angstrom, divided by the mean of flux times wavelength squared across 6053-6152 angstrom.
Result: 1.02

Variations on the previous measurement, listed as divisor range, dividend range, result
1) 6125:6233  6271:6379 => 1.03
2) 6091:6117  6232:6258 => 0.98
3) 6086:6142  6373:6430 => 1.01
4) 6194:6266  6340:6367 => 1.03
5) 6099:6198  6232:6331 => 1.02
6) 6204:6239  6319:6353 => 1.03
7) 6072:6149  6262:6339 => 1.02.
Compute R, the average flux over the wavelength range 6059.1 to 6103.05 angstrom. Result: 12.3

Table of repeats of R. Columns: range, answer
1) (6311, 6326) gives 11.8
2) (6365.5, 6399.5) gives 11.4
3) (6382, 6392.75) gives 11.3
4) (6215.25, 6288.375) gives 11.7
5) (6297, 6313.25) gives 11.8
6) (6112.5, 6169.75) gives 12.1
